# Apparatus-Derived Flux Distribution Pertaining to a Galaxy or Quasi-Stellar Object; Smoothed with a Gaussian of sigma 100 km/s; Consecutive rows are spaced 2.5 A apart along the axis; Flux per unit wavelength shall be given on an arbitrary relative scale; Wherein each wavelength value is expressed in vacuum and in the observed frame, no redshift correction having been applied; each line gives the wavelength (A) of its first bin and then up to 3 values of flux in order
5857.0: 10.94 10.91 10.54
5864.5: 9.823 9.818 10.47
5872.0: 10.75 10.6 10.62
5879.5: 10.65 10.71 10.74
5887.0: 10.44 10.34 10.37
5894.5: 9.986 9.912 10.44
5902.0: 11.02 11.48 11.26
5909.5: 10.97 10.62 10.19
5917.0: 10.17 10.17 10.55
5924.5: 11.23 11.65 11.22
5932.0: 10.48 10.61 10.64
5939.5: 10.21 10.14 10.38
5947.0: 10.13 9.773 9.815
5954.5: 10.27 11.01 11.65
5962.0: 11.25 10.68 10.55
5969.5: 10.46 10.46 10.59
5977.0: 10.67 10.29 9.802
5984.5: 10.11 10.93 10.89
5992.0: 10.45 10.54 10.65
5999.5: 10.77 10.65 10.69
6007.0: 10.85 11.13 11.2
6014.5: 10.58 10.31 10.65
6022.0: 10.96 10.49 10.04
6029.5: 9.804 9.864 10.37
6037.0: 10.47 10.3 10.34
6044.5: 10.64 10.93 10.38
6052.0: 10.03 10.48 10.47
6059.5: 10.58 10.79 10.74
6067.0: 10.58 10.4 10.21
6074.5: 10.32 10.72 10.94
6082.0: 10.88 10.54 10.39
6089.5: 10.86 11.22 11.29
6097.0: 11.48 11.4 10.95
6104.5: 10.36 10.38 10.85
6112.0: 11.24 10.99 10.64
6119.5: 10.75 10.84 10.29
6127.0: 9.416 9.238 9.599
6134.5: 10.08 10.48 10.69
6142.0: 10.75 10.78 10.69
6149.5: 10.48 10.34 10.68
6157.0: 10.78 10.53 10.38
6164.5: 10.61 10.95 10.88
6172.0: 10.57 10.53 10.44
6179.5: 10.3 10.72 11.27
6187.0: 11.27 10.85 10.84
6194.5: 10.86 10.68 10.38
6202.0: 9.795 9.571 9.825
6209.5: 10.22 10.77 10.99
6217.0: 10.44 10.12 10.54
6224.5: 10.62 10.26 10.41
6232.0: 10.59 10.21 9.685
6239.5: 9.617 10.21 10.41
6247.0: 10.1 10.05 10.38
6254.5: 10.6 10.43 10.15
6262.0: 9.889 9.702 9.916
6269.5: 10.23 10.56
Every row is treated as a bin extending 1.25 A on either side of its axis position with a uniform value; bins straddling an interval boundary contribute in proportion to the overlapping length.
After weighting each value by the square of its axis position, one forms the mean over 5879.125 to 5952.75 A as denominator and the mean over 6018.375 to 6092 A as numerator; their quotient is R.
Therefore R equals 1.04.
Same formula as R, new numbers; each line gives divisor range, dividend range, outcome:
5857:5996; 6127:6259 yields 1.08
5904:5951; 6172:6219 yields 1.09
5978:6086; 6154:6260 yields 1.05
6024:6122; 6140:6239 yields 1.03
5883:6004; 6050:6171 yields 1.06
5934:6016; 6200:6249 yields 1.05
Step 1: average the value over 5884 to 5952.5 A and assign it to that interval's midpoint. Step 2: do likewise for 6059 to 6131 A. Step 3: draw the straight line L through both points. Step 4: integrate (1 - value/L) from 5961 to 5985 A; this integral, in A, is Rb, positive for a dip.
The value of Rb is 0.2 A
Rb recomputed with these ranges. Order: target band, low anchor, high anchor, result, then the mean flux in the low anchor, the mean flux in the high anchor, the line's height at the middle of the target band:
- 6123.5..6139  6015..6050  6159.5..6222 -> 0.9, 10.4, 10.6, 10.5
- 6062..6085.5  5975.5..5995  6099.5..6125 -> 0.2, 10.5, 10.8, 10.7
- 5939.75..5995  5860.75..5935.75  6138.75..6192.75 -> 0.7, 10.6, 10.7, 10.6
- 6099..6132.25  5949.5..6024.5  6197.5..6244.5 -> -0.3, 10.6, 10.2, 10.4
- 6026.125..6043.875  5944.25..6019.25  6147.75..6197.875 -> 0.7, 10.6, 10.7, 10.6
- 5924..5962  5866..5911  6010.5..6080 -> -0.2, 10.6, 10.5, 10.6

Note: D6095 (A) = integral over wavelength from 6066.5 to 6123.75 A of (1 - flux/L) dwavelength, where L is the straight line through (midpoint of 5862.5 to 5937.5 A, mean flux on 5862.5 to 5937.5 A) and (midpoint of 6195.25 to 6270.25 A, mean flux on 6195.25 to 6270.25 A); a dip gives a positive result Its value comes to -2.26 A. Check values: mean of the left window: 10.6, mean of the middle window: 10.8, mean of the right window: 10.2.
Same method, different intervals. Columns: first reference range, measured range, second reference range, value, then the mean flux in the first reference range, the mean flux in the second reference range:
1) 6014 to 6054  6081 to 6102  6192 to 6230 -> -1.3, 10.4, 10.4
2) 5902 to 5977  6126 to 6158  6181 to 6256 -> 0.5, 10.6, 10.4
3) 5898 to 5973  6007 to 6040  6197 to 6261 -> 0.1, 10.6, 10.3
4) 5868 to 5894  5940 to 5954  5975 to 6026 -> 0.7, 10.5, 10.6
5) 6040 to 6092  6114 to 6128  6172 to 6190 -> 0.2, 10.6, 10.8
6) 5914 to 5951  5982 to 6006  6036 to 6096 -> -0.1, 10.5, 10.6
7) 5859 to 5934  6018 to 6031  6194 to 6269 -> 0.1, 10.6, 10.2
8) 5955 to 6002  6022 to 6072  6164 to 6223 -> 1.0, 10.6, 10.6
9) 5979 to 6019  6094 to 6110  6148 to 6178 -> -0.5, 10.6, 10.6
